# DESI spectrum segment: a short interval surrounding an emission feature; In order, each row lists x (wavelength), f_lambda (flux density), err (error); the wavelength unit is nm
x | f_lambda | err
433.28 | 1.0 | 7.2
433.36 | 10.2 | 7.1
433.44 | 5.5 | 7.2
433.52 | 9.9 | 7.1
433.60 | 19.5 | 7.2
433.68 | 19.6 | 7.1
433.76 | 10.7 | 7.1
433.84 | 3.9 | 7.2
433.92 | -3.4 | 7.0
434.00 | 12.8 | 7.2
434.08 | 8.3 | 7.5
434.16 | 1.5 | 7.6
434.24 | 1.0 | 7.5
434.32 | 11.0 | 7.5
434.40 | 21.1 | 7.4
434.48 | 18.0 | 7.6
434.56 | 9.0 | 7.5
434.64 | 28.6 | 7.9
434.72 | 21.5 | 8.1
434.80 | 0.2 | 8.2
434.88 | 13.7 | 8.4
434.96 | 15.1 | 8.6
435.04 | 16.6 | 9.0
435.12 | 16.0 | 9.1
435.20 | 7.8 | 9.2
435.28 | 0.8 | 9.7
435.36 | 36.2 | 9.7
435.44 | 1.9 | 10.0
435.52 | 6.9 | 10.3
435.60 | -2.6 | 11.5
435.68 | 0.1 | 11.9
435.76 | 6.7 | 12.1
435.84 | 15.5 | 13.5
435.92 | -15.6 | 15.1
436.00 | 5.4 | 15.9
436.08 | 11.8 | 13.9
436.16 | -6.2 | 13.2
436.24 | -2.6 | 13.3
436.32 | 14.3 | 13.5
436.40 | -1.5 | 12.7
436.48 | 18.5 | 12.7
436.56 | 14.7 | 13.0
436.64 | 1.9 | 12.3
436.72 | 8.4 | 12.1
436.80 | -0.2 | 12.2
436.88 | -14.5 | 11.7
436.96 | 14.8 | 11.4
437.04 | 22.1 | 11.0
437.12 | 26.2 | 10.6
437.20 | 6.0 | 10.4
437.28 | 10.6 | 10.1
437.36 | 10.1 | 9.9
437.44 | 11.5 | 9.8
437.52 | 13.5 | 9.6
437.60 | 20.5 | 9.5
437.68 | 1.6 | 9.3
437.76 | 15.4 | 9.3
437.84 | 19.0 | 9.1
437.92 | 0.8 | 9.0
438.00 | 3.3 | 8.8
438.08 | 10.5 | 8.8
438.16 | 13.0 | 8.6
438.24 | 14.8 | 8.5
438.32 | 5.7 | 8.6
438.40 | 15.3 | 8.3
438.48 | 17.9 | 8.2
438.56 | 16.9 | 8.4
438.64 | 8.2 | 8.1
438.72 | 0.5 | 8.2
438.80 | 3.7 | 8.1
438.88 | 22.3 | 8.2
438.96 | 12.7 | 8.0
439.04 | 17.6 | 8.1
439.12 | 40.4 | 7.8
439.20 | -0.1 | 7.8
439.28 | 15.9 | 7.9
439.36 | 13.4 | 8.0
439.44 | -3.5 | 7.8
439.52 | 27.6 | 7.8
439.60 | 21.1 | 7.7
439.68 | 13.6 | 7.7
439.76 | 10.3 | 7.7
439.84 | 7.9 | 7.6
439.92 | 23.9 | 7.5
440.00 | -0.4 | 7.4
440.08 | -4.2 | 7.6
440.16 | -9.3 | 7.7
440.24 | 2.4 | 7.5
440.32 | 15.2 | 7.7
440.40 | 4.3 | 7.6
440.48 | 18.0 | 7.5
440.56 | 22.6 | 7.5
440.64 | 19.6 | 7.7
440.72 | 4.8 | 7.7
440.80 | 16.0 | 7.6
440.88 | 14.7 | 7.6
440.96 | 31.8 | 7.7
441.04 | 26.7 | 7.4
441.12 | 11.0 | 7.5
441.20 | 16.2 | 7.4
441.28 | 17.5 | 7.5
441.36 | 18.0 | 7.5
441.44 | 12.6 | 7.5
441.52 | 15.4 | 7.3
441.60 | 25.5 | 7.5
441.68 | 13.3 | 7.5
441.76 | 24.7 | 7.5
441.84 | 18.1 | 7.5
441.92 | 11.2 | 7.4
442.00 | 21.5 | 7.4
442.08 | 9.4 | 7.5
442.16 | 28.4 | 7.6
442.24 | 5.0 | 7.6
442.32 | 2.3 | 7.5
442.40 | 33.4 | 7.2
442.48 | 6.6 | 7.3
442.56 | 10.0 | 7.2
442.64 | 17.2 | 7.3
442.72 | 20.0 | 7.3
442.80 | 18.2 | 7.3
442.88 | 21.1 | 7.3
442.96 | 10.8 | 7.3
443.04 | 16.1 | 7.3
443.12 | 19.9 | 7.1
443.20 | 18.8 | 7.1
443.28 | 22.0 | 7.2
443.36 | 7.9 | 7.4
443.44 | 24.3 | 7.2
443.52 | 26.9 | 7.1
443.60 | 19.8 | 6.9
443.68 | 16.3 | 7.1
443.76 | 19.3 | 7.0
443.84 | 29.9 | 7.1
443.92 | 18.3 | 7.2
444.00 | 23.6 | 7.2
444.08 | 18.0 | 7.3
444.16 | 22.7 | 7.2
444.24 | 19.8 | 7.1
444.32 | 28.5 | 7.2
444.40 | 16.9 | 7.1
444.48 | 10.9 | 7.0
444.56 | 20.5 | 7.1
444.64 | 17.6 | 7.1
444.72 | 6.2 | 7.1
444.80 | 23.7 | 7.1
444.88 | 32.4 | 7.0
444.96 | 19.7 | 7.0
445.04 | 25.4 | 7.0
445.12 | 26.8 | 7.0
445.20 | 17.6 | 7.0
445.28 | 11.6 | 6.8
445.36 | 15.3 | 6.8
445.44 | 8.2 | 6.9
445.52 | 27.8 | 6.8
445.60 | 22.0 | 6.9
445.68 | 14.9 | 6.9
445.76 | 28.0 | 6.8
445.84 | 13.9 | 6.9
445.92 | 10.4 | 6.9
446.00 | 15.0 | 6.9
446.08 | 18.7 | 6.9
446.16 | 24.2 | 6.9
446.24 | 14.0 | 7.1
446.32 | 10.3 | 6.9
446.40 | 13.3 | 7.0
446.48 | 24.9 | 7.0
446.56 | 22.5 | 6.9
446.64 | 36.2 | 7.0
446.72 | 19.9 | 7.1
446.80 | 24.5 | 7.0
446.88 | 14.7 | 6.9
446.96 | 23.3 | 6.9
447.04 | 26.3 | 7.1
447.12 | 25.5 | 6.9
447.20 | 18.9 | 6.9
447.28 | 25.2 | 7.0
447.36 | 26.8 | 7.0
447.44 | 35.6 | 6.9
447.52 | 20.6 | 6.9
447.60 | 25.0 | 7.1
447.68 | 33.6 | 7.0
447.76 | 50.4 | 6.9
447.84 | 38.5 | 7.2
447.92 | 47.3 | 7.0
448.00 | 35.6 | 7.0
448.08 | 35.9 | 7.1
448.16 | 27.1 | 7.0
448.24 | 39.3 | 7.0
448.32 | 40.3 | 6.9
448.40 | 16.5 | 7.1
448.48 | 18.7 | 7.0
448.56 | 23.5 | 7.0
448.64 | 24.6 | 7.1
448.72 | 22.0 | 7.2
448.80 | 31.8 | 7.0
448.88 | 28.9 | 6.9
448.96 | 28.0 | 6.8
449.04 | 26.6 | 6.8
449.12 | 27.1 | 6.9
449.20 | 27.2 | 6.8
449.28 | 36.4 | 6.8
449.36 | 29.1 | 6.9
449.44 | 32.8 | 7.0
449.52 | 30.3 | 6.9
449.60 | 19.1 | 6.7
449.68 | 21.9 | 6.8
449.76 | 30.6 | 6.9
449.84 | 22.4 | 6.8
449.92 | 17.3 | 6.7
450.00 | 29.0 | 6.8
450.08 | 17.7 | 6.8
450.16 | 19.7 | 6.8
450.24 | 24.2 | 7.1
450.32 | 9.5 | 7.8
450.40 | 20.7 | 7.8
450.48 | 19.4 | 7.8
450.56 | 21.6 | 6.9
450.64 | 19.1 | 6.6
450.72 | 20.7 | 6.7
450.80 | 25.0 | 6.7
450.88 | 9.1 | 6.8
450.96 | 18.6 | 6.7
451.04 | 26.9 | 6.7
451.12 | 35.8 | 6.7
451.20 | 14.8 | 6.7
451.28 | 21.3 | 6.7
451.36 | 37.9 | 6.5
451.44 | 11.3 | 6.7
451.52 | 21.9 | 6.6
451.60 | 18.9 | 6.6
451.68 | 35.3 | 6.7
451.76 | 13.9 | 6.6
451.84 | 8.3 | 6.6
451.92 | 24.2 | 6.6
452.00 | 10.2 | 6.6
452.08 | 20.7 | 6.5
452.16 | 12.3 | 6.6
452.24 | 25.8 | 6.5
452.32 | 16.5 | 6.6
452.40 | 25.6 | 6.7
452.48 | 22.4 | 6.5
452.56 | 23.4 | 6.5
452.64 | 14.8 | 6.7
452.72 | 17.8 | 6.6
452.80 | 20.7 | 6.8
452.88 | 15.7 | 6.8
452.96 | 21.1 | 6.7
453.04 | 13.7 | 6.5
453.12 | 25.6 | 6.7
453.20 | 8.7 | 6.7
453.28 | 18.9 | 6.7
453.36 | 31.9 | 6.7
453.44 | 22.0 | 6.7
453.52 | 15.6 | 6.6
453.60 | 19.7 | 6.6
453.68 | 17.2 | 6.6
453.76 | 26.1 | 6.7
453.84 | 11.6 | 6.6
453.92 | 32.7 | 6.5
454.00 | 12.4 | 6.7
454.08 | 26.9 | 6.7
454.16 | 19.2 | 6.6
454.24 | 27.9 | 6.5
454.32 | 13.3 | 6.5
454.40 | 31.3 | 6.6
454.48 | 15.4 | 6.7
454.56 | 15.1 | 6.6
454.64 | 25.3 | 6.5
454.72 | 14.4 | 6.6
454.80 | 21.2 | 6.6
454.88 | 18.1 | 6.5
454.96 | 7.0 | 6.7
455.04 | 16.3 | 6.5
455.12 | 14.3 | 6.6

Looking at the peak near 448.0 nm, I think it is Lyman alpha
